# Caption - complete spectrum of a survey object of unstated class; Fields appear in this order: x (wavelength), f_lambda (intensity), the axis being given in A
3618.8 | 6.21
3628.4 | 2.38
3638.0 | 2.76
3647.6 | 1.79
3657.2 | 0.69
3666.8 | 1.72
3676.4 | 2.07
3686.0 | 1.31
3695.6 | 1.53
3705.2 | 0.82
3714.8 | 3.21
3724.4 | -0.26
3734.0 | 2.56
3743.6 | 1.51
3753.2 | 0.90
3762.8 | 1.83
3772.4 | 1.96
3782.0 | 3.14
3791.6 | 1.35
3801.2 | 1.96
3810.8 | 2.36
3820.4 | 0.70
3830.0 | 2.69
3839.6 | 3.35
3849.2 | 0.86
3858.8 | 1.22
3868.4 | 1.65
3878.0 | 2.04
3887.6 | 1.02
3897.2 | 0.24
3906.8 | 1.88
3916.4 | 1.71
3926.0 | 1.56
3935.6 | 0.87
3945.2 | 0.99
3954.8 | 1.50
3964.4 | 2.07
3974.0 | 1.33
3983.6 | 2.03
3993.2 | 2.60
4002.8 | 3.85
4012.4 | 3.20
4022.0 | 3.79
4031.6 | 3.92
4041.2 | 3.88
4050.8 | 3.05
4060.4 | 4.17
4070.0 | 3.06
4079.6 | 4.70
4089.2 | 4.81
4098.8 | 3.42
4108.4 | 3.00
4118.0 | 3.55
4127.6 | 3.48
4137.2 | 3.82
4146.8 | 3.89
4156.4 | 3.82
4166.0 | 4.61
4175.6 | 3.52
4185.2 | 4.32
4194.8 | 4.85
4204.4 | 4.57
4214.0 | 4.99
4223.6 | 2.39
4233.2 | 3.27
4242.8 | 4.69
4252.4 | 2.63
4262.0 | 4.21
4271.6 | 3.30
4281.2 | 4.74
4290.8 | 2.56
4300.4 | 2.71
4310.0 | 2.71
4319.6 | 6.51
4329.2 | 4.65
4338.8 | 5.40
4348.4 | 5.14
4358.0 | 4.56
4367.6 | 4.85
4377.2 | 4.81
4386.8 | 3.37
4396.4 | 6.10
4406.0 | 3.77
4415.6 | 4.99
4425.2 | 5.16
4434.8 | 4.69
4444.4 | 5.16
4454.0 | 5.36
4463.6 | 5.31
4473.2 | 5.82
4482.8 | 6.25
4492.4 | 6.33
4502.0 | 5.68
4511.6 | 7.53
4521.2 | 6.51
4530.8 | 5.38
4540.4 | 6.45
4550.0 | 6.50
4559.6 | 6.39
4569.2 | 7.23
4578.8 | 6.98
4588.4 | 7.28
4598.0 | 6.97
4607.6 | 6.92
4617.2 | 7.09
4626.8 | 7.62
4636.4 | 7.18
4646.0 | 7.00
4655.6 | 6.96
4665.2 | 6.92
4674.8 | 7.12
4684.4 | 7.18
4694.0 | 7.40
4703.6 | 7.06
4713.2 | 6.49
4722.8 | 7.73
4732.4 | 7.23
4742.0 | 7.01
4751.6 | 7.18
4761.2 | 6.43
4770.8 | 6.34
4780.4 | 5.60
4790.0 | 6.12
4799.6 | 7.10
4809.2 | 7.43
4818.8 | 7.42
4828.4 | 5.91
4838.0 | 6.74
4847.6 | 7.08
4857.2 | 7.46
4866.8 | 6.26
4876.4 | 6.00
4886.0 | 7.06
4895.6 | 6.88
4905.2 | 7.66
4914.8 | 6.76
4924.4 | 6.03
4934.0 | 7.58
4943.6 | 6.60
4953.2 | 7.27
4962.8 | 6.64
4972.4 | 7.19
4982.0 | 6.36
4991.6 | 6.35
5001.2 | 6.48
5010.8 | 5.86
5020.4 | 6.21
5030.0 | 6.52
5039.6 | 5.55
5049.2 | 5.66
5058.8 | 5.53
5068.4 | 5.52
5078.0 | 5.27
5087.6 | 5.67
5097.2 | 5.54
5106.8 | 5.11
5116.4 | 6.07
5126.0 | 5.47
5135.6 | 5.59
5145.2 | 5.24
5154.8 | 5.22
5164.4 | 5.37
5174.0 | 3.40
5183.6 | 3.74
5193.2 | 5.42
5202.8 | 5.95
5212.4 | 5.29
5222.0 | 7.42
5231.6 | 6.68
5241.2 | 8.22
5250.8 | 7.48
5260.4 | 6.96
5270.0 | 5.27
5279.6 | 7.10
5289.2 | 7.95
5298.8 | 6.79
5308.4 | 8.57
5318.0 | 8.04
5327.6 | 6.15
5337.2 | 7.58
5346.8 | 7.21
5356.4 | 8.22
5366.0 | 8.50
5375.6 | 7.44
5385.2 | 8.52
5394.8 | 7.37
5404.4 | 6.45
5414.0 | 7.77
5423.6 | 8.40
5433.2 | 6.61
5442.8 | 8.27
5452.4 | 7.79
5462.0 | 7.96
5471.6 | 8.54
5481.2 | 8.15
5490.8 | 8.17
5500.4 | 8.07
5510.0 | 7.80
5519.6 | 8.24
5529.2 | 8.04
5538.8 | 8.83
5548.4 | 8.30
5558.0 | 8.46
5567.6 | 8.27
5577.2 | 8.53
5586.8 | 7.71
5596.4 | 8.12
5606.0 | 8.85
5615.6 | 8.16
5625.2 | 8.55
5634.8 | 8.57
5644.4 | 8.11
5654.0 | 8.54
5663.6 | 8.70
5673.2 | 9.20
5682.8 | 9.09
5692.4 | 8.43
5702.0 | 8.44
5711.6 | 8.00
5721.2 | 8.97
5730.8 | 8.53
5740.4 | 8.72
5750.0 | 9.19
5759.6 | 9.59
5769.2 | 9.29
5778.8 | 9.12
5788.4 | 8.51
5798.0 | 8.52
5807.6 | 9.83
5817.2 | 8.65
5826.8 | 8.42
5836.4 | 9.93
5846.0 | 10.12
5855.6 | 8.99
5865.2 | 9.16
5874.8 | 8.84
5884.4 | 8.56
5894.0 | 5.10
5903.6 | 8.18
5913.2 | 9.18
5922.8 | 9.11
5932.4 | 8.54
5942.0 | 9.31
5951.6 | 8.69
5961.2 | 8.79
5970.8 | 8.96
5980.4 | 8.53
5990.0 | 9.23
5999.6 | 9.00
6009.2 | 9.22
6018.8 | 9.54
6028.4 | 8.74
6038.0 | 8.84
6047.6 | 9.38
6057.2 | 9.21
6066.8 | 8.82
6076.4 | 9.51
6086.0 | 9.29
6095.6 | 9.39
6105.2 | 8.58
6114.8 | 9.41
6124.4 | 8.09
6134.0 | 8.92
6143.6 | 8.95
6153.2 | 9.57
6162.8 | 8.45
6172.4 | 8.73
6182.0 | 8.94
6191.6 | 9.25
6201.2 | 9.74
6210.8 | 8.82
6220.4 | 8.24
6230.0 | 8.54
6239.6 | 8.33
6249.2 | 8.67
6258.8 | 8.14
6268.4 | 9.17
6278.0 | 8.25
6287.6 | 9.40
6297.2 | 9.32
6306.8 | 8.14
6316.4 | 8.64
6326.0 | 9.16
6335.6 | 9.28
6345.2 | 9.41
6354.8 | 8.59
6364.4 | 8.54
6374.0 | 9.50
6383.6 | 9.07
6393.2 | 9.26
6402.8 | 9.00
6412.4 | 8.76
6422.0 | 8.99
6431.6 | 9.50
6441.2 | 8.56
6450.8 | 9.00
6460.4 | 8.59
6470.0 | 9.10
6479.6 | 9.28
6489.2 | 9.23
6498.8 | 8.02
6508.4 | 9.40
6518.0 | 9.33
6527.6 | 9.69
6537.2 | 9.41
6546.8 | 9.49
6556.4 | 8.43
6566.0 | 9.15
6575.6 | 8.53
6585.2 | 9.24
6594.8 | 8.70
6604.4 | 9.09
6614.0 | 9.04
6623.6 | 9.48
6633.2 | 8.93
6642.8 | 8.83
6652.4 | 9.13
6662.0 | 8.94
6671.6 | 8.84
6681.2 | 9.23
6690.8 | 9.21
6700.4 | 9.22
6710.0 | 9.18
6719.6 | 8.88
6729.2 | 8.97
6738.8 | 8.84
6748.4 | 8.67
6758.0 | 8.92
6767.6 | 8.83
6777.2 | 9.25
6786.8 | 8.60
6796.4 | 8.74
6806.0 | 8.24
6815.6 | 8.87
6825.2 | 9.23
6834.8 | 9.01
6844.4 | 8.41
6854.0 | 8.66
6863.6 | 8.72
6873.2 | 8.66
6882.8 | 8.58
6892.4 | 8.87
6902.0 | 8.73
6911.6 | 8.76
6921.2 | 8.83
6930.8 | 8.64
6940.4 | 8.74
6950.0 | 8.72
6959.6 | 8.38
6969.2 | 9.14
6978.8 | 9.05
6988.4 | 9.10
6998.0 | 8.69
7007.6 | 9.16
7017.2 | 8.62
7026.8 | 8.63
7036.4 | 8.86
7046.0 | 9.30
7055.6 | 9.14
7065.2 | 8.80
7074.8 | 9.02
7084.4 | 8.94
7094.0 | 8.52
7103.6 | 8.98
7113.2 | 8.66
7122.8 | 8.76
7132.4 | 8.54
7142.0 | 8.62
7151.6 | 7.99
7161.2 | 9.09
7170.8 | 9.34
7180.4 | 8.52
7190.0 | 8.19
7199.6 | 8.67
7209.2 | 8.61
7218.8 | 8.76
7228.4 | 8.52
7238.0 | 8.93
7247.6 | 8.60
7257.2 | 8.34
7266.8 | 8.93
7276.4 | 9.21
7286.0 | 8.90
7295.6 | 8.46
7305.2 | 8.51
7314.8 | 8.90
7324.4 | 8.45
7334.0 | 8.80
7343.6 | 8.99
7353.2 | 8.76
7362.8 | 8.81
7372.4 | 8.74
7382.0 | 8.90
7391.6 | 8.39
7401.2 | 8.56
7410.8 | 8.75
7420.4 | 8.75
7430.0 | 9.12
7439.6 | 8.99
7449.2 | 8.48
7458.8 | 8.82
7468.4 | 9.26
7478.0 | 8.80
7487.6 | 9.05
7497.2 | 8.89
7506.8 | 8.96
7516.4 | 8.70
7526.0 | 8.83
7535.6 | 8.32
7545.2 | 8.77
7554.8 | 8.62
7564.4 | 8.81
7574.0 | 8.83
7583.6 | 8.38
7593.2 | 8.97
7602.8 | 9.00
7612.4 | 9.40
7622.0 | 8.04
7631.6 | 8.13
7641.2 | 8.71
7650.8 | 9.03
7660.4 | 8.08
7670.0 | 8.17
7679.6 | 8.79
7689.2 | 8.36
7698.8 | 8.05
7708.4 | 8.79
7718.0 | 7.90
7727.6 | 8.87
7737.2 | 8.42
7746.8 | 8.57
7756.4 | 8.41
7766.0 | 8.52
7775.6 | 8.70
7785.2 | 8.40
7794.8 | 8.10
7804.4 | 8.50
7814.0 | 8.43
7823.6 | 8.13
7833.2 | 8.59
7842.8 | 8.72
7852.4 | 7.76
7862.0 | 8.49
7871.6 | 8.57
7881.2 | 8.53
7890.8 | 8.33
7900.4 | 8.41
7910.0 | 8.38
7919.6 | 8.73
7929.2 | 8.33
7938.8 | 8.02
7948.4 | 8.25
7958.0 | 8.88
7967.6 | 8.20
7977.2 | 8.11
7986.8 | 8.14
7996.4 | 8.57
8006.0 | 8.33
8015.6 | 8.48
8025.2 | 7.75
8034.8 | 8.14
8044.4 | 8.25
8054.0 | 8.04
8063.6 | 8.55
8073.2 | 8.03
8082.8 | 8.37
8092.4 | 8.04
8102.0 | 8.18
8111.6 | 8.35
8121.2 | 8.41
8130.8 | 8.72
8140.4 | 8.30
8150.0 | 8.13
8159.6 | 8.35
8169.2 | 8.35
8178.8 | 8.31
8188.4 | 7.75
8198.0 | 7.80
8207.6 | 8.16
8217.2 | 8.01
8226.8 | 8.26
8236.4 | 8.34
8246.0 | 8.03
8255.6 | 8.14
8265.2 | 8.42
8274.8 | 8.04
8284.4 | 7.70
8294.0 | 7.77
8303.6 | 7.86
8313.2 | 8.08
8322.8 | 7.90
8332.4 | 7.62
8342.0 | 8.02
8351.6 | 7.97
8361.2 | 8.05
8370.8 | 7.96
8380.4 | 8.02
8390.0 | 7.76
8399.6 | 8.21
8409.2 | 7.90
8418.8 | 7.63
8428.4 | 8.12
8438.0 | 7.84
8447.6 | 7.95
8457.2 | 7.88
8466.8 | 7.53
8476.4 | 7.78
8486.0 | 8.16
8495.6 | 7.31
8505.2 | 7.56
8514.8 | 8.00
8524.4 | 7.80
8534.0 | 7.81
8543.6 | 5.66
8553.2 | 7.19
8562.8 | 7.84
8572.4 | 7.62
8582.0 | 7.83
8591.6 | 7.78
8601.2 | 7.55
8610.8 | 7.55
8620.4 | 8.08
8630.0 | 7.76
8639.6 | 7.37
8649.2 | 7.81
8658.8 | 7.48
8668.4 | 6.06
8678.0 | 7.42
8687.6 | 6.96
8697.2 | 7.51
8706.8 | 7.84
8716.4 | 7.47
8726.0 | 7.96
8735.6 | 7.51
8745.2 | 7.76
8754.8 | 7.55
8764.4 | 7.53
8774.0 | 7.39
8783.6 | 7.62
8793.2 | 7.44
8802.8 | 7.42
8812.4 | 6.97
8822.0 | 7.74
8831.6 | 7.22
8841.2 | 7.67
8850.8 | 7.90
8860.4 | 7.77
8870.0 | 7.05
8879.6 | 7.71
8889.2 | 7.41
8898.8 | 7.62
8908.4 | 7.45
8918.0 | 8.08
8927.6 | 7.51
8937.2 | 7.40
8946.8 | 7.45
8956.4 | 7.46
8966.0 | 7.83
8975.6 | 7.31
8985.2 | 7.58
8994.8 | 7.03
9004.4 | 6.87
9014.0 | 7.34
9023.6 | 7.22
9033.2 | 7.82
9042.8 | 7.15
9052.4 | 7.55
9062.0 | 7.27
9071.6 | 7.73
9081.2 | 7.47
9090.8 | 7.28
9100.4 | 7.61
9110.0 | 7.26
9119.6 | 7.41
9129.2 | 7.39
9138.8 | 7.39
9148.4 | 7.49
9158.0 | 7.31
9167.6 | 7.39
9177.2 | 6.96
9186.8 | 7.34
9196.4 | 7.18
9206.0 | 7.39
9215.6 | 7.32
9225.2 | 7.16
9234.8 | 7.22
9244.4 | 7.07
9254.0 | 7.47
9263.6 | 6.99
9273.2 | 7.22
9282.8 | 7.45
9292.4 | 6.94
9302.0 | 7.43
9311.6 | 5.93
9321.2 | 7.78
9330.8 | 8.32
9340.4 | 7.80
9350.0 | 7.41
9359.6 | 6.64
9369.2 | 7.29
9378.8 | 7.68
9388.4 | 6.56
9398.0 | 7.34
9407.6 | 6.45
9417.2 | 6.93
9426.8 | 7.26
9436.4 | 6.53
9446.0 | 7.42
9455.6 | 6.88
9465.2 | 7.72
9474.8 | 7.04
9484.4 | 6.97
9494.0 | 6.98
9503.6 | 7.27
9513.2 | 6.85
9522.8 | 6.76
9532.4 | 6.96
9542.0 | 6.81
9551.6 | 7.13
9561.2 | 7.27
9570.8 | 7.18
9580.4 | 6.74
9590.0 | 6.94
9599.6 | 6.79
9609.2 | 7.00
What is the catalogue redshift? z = 0.00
